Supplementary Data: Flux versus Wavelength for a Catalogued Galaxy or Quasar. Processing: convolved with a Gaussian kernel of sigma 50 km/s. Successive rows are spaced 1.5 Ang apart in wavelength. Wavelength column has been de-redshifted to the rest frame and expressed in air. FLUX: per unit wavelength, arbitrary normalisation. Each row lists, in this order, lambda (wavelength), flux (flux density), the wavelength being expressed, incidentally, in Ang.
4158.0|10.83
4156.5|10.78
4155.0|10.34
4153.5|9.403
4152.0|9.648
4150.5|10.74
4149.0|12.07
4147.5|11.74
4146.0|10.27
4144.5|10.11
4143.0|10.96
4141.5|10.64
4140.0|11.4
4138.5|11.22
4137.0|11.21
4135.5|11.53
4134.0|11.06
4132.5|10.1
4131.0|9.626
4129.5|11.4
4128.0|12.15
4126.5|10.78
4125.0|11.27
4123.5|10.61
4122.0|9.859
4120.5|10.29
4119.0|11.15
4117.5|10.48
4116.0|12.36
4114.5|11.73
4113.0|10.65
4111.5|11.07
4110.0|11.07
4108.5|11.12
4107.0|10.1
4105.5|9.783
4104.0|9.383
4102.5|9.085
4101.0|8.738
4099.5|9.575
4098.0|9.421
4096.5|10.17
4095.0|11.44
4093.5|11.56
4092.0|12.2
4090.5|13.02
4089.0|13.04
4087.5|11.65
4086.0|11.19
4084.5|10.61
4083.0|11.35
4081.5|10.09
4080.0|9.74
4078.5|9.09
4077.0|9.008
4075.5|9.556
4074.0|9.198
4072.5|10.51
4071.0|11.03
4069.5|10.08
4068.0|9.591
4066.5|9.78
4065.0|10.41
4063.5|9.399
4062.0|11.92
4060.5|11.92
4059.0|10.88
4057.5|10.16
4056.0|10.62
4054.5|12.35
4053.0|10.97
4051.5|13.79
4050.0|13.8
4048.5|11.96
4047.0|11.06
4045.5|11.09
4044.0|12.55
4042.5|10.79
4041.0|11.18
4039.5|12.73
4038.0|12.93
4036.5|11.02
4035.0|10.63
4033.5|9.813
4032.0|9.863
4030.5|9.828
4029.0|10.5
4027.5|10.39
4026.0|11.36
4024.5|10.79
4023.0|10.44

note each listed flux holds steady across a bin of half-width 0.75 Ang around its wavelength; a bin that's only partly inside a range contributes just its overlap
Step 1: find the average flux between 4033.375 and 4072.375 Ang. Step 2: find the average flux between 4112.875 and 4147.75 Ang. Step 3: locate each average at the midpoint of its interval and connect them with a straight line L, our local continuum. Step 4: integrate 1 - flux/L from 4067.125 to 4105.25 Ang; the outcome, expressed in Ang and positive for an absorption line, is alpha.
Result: 2.5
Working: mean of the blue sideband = 11.3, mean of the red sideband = 10.9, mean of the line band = 10.4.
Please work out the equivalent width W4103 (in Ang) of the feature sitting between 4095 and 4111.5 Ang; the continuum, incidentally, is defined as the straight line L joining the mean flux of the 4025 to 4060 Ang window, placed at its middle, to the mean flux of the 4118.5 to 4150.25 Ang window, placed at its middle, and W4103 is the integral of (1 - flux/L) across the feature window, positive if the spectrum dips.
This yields 1.6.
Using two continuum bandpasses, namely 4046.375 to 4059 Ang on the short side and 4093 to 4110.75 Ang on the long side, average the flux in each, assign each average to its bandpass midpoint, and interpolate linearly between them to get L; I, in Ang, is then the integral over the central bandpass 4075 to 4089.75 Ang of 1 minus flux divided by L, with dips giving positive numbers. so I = 0.3 Ang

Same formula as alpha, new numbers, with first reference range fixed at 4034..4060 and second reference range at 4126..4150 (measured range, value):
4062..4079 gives 2.37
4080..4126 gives 1.96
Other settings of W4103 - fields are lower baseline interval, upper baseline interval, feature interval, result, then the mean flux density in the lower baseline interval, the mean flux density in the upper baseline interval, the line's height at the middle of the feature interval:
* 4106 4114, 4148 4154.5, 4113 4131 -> -0.51 Ang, 10.8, 10.5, 10.7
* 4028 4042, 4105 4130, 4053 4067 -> 0.10 Ang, 10.9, 10.9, 10.9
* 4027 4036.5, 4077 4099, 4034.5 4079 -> -2.00 Ang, 10.2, 11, 10.6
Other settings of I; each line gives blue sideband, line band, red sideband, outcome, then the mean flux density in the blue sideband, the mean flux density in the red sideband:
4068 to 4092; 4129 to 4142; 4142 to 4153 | -0.2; 10.6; 10.8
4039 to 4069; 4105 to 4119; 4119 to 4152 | 0.1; 11.3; 10.9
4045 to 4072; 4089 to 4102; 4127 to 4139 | 0.3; 11.2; 11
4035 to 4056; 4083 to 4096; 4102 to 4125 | -0.8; 11.9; 10.6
